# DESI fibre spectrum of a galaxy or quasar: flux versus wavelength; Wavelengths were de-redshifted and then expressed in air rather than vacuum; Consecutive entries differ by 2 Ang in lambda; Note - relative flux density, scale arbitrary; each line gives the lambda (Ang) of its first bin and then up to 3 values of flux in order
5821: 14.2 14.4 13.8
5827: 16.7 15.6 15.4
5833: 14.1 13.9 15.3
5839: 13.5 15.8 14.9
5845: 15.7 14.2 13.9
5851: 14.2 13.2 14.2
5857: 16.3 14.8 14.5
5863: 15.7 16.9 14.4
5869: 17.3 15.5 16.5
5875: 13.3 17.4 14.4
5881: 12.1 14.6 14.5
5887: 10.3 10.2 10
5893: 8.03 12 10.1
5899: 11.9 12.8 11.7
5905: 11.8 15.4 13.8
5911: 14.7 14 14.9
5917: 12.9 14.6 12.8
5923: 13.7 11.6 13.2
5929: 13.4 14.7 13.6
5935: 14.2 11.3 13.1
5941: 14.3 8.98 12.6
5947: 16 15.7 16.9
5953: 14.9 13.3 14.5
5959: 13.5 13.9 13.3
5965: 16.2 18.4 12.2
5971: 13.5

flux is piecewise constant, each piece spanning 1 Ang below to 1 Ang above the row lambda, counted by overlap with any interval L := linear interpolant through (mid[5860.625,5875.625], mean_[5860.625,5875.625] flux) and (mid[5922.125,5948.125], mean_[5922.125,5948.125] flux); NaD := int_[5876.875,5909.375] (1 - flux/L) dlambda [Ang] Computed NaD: 5.4 Ang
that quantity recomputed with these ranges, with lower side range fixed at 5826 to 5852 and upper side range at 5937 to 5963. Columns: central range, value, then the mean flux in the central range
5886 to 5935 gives 5.4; 12.6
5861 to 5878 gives -1.4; 15.8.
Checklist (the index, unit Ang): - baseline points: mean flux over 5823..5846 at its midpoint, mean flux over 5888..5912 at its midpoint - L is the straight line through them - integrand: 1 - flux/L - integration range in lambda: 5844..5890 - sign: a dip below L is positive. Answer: -3.79 Ang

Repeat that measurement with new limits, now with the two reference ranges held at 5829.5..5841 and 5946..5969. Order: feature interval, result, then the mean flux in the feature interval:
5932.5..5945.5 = 2.10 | 12.5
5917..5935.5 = 1.78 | 13.5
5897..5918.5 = 2.30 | 13.3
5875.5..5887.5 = 0.61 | 14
